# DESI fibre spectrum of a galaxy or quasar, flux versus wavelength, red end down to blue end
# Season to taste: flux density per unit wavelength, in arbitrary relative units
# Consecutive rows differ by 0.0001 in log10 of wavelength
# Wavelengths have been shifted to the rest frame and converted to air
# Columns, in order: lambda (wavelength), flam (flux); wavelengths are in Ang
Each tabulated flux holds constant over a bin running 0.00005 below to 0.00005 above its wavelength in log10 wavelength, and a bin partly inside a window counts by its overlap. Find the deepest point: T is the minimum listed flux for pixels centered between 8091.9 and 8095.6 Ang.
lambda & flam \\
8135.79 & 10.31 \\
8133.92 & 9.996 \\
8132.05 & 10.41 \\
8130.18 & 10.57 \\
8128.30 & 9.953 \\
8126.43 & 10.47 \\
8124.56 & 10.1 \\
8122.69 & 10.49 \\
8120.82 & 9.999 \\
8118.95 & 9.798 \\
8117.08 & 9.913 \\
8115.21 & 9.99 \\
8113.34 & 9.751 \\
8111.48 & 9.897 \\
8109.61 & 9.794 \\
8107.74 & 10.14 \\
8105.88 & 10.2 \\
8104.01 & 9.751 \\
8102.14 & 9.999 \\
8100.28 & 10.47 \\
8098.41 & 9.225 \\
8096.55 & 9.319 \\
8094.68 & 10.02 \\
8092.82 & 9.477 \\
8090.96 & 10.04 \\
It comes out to 9.477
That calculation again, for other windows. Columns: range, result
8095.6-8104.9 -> 9.225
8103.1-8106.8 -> 9.751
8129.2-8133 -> 10.41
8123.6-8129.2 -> 9.953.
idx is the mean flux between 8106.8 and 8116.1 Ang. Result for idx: 9.92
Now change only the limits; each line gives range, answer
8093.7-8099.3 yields 9.53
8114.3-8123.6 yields 10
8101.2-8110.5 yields 9.98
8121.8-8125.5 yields 10.3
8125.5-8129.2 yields 10.2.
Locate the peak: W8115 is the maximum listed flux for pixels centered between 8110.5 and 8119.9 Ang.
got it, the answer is 9.99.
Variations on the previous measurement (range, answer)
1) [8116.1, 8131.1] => 10.57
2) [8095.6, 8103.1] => 10.47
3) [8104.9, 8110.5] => 10.2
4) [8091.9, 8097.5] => 10.02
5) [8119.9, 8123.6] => 10.49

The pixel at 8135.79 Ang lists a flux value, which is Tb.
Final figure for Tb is 10.31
